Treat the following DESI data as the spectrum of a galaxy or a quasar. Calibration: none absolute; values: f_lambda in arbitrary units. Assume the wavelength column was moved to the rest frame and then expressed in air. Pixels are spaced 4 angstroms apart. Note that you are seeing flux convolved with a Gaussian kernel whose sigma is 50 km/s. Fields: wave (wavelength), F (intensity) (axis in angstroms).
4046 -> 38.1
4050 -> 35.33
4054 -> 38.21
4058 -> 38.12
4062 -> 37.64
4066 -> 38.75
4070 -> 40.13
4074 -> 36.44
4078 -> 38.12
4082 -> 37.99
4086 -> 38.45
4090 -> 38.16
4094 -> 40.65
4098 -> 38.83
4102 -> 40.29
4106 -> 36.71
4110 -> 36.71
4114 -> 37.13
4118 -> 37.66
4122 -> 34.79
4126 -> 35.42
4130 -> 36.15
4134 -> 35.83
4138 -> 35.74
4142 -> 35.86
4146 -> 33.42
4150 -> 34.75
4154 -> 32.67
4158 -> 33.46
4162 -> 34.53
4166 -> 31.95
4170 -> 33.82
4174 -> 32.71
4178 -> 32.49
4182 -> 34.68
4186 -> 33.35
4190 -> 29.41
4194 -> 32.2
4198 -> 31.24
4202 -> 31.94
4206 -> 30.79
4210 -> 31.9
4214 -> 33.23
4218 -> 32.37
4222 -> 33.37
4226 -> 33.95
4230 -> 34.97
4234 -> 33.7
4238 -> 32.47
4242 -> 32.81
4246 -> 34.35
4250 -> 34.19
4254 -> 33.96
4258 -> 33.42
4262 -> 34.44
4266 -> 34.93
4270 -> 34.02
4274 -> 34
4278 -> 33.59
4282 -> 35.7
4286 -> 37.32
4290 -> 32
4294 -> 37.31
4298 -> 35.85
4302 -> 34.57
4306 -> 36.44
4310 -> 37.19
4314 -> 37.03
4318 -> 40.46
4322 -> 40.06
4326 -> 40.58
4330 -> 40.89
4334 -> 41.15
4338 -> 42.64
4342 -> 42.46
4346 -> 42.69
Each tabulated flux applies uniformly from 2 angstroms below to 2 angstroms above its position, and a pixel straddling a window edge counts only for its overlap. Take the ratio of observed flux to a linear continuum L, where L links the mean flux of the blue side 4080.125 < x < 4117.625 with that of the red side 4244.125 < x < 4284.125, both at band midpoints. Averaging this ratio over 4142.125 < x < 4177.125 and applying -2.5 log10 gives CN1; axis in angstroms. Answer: 0.10 mag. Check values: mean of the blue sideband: 38.3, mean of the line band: 33.5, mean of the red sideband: 34.3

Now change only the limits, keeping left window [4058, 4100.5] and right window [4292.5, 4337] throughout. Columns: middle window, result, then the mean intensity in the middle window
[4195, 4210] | 0.22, 31.5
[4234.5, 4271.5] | 0.14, 33.8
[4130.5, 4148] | 0.09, 35.3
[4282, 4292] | 0.11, 34.9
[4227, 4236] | 0.12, 34.3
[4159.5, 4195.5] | 0.17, 32.8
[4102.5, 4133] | 0.06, 36.5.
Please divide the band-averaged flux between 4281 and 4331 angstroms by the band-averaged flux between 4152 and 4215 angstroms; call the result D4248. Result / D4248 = 1.15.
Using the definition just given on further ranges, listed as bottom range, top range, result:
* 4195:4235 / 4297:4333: 1.17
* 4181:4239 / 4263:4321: 1.10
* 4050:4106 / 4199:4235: 0.86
